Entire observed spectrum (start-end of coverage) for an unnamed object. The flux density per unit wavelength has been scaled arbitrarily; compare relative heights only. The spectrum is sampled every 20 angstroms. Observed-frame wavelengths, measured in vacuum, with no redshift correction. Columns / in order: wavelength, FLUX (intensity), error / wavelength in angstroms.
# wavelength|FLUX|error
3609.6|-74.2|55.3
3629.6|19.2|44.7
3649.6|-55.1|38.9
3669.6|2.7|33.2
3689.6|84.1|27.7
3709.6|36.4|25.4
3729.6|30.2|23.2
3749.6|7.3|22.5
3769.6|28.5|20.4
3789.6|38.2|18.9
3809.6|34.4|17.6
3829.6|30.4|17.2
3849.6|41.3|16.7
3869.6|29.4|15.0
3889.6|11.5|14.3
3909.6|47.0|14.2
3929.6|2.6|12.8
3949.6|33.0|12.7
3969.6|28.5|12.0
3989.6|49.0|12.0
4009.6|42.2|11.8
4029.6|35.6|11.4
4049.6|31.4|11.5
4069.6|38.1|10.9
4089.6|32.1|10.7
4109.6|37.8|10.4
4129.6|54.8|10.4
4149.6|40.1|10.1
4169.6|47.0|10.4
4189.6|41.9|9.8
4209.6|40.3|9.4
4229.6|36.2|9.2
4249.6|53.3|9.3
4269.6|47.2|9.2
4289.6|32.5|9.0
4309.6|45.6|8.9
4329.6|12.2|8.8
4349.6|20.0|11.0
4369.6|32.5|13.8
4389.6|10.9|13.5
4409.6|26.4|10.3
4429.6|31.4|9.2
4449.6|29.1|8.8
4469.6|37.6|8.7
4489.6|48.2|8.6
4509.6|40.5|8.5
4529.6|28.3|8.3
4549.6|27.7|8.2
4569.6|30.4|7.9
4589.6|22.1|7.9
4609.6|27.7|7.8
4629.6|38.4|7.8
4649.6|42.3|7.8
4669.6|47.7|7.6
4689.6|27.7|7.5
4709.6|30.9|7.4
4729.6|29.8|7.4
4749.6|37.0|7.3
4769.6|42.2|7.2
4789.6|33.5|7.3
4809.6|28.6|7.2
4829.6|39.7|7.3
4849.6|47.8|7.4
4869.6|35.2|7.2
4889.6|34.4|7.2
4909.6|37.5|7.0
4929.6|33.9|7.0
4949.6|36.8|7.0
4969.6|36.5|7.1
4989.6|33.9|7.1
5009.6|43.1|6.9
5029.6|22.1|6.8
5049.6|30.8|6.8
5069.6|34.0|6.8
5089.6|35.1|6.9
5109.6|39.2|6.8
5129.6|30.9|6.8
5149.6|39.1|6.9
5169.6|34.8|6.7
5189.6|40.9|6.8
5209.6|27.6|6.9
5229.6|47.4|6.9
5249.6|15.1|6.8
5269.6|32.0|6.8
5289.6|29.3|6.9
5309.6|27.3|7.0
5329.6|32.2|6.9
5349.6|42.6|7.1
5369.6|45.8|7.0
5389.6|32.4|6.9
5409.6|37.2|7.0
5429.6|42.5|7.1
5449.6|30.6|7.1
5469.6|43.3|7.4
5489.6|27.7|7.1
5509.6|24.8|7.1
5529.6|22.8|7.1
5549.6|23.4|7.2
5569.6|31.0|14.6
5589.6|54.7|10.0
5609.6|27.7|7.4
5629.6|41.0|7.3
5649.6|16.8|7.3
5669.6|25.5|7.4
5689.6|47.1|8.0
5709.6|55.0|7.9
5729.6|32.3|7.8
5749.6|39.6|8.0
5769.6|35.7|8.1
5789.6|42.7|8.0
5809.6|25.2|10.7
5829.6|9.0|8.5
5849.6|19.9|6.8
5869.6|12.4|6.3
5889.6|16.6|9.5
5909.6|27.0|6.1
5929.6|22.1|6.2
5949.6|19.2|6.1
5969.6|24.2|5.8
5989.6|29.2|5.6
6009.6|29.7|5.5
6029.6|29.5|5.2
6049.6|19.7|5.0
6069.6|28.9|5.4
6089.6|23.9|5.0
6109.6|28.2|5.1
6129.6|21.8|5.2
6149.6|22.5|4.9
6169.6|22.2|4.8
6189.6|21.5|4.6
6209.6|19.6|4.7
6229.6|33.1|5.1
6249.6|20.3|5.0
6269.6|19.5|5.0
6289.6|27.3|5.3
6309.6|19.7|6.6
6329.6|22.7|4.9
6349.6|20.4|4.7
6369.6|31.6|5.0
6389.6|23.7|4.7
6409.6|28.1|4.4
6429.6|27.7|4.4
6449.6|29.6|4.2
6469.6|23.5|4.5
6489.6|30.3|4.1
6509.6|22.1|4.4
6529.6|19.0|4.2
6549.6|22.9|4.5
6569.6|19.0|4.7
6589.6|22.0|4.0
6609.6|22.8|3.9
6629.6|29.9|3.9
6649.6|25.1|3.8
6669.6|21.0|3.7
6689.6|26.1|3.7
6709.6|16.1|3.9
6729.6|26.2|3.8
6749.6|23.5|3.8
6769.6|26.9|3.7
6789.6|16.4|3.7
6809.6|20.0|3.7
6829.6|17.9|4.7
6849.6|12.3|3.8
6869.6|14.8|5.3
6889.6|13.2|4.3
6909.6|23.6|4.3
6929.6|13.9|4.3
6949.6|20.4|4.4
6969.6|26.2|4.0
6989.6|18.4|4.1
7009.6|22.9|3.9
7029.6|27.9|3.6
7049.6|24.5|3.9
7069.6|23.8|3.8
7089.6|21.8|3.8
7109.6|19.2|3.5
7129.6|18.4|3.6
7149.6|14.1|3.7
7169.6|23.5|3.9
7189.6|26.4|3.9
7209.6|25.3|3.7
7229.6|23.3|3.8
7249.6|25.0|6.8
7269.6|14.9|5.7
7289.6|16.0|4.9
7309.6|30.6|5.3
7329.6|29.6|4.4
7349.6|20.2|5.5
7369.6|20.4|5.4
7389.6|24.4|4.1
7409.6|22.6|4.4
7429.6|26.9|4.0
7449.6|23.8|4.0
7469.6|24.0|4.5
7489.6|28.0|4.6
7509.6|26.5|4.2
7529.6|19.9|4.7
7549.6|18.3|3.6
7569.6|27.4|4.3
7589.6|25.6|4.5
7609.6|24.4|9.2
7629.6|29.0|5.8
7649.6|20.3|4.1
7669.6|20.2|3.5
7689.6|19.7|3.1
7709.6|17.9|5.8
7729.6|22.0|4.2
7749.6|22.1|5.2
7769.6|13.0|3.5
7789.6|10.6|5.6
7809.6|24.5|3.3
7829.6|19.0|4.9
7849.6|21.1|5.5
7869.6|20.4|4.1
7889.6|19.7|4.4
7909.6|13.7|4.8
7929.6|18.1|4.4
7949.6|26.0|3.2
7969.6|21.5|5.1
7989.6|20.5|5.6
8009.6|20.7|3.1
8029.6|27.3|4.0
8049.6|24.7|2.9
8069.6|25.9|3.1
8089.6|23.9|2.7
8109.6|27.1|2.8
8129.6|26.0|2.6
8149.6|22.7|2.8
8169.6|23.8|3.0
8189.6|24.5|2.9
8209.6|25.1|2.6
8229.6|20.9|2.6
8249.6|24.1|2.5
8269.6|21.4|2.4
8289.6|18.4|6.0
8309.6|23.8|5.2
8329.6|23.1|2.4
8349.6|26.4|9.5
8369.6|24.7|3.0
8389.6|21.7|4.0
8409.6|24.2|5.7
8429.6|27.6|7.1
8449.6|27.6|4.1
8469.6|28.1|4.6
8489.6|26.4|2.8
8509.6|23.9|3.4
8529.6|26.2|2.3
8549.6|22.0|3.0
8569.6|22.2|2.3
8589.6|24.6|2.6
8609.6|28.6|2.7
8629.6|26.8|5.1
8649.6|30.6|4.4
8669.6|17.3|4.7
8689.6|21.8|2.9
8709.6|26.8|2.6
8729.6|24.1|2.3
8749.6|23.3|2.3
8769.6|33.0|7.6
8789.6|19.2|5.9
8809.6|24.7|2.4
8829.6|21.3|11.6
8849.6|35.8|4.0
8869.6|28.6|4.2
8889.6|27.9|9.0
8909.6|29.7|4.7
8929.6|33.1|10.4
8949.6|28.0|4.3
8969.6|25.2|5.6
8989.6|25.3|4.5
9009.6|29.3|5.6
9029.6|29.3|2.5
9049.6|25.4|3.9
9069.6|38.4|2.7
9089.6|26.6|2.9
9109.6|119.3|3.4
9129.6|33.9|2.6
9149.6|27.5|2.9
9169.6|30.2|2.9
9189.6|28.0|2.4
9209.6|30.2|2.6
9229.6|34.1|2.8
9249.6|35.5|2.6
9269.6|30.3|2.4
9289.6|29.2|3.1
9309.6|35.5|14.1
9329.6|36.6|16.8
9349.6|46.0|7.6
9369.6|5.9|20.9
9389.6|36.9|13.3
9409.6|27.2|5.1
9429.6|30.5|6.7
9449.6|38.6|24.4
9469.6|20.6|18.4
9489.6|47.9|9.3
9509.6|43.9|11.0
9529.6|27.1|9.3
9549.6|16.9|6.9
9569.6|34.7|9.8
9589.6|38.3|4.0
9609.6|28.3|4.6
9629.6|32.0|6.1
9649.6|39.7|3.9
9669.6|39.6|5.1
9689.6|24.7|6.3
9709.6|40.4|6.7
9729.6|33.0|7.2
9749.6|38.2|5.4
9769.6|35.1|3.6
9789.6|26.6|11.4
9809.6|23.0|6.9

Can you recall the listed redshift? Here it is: 1.44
